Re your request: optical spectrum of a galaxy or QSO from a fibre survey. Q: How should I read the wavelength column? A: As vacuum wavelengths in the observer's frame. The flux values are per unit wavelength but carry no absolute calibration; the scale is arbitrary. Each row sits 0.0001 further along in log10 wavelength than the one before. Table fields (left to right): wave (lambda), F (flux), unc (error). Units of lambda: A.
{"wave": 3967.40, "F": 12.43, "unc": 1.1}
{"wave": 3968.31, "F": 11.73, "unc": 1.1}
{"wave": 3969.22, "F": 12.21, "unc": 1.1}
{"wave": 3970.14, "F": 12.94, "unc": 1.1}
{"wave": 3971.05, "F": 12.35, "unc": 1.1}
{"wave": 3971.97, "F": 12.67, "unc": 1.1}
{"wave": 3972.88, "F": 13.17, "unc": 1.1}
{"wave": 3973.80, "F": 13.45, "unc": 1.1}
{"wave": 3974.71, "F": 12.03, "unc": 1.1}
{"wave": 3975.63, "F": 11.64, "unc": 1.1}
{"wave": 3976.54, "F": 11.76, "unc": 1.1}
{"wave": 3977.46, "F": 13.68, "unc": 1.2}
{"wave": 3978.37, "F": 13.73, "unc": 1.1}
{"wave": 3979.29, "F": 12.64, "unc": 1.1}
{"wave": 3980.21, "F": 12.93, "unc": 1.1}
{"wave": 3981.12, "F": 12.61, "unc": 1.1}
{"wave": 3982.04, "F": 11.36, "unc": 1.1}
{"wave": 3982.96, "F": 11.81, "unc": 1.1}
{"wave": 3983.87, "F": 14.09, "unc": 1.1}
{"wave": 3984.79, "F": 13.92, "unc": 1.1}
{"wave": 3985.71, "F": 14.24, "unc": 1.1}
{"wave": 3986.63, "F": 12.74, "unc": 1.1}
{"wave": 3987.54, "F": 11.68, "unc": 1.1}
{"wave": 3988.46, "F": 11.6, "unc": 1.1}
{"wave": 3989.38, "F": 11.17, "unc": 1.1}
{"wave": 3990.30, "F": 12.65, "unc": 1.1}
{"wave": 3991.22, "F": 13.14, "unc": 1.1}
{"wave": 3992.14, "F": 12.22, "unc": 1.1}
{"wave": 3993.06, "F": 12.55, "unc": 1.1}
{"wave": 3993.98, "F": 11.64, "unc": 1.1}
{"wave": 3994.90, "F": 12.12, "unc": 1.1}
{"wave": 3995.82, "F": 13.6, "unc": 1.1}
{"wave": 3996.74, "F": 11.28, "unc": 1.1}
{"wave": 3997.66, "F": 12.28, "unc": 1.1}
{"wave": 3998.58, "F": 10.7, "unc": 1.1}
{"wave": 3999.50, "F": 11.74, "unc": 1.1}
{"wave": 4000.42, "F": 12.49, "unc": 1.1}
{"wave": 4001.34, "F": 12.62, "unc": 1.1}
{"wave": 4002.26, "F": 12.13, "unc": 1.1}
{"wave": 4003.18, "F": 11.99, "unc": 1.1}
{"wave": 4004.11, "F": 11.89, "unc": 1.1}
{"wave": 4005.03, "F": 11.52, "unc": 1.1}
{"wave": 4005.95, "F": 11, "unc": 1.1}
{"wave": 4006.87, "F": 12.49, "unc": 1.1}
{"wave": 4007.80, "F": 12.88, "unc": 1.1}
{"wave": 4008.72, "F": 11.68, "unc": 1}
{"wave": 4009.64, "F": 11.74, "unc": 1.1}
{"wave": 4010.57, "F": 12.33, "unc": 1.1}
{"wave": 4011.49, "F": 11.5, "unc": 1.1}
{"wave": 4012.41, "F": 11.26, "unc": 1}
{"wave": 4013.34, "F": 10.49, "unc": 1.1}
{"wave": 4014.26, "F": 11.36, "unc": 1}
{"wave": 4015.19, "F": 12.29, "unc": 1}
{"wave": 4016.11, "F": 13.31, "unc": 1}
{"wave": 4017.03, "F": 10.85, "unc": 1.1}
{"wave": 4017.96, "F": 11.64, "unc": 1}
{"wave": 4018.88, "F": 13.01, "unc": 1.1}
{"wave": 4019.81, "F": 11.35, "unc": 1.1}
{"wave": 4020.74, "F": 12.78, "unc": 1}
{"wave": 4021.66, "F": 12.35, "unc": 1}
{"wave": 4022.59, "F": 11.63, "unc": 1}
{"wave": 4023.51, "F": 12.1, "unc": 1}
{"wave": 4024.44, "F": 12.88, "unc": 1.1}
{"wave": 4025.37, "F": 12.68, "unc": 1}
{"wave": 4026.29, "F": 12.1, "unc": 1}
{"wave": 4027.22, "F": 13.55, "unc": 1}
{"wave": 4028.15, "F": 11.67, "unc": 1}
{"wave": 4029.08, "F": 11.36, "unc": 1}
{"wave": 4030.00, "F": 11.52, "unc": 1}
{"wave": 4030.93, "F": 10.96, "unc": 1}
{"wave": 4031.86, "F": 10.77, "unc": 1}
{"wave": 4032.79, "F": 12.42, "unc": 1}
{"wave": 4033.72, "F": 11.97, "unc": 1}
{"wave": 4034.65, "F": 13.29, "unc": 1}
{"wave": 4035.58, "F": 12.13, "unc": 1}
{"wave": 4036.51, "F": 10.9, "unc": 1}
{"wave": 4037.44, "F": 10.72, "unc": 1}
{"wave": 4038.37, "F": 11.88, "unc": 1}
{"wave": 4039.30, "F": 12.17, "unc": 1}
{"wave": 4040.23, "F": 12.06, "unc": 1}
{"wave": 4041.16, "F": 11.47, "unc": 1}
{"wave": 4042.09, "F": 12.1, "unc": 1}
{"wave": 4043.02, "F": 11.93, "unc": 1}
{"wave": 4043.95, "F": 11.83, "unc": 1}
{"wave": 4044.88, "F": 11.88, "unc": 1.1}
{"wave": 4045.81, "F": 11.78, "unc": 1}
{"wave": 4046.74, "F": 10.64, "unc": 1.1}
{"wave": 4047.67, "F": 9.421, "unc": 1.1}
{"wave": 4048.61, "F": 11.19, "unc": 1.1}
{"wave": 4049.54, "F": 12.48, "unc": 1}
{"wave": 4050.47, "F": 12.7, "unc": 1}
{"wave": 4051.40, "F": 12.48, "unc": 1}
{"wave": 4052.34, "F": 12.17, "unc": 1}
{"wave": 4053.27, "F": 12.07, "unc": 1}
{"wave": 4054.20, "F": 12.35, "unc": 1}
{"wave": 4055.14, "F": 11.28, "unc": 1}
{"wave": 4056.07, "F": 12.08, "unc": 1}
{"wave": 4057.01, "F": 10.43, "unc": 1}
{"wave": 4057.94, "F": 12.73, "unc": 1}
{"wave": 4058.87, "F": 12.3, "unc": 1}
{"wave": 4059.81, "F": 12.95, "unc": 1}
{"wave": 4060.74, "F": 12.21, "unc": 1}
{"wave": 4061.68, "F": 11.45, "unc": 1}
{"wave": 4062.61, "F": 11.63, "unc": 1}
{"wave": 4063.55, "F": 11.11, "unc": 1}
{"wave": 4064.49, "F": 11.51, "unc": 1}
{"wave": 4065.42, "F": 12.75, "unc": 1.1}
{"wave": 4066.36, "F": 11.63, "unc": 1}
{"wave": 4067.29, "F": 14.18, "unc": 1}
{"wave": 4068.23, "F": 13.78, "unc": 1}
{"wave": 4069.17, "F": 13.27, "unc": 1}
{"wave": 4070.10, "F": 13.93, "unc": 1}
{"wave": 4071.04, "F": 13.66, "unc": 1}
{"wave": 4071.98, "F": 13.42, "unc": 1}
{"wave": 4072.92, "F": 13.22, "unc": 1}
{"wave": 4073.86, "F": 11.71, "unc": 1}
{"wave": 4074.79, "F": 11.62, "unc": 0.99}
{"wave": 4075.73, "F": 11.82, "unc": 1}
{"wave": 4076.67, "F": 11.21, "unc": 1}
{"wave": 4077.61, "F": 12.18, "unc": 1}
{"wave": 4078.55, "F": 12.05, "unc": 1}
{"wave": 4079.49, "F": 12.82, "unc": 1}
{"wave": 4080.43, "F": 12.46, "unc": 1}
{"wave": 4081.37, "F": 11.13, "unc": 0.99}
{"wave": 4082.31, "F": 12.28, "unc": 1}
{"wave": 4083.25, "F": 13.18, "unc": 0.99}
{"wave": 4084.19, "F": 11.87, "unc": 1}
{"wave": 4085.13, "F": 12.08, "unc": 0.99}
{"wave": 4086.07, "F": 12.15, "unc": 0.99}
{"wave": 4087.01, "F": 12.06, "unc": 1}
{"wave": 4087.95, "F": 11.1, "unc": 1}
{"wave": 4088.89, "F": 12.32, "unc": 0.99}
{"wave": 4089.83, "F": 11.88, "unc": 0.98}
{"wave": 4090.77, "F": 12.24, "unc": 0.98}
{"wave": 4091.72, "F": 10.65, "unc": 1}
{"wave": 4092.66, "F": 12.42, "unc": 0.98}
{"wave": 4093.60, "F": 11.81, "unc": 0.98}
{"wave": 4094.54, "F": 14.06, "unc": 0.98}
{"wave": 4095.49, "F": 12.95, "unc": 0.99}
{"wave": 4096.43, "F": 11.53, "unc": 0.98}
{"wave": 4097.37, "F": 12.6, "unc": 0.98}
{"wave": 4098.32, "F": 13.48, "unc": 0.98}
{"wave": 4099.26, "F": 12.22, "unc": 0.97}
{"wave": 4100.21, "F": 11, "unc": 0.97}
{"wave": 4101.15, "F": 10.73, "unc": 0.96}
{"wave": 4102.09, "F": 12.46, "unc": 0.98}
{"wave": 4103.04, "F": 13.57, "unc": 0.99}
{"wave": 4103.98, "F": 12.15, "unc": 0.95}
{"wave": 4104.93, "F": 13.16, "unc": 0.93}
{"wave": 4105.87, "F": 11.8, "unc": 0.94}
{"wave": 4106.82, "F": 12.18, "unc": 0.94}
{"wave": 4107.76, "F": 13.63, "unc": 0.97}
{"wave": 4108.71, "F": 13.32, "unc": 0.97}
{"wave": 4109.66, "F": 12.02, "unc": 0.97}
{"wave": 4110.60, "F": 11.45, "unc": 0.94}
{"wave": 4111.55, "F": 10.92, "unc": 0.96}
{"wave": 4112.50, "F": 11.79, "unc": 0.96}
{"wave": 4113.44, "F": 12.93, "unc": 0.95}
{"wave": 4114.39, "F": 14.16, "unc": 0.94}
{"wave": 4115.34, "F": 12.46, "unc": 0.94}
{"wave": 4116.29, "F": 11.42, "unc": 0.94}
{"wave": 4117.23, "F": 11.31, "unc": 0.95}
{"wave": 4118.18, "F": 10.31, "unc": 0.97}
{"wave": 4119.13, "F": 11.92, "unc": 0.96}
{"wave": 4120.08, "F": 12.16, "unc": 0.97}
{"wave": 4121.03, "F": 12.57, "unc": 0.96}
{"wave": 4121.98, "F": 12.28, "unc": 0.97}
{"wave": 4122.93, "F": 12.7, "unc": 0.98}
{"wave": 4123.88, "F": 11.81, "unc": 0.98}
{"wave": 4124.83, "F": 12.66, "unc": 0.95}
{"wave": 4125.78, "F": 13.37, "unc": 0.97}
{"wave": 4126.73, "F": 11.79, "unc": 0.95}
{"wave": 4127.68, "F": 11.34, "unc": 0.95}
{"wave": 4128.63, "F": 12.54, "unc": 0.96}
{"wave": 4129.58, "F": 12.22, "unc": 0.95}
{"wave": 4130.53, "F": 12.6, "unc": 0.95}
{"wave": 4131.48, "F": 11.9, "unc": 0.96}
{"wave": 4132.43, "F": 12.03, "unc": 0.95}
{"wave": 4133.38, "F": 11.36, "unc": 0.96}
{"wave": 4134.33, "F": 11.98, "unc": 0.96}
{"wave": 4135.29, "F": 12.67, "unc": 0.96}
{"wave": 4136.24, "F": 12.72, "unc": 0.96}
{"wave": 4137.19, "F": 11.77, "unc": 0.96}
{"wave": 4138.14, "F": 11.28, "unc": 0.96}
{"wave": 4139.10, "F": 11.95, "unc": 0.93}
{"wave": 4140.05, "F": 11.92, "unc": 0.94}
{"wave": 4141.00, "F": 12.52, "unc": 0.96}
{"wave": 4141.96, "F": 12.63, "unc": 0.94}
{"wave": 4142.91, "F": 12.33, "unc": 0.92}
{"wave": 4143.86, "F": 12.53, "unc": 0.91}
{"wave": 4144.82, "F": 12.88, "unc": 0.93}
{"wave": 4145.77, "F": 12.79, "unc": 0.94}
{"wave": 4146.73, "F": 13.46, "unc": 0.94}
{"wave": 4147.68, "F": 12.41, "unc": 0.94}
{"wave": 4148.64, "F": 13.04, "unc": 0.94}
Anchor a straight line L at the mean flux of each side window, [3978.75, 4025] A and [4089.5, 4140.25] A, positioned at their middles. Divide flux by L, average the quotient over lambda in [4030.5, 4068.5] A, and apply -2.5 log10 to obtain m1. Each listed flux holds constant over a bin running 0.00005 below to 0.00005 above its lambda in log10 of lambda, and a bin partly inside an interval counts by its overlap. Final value 0.03 mag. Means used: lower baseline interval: 12.2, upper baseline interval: 12.2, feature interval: 11.9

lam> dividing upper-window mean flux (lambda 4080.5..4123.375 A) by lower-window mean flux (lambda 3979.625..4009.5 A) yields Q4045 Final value 1.0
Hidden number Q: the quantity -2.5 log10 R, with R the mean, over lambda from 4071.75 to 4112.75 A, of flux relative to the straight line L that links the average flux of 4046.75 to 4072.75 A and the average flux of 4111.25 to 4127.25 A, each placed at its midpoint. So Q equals 0.00 mag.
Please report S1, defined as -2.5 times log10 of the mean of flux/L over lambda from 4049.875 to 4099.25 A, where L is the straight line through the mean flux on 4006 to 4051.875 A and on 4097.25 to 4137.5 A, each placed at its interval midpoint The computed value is -0.02 mag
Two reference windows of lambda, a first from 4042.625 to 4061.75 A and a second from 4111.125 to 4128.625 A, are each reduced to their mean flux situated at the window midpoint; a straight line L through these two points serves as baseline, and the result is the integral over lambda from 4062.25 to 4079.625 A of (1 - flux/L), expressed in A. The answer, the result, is -0.9 A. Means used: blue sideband 11.8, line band 12.5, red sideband 12.1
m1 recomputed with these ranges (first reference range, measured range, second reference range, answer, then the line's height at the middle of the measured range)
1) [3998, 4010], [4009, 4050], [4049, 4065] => 0.01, 12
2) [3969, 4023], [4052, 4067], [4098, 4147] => 0.03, 12.2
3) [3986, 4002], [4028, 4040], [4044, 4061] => 0.02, 11.9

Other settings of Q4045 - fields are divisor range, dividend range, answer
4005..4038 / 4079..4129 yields 1.03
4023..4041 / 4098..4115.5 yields 1.04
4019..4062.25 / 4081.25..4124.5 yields 1.02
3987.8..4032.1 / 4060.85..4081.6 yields 1.03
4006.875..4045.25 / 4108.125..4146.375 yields 1.02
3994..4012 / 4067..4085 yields 1.05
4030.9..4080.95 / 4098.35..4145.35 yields 1.01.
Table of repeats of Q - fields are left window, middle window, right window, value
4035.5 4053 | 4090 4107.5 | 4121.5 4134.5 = -0.025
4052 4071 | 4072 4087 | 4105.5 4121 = 0.009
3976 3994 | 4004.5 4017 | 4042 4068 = 0.050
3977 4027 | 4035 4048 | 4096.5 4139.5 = 0.062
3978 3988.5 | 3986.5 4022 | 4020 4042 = 0.040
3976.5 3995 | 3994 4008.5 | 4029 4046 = 0.029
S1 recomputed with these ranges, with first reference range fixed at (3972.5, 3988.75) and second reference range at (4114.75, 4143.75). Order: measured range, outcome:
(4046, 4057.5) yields 0.074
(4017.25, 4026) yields 0.029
